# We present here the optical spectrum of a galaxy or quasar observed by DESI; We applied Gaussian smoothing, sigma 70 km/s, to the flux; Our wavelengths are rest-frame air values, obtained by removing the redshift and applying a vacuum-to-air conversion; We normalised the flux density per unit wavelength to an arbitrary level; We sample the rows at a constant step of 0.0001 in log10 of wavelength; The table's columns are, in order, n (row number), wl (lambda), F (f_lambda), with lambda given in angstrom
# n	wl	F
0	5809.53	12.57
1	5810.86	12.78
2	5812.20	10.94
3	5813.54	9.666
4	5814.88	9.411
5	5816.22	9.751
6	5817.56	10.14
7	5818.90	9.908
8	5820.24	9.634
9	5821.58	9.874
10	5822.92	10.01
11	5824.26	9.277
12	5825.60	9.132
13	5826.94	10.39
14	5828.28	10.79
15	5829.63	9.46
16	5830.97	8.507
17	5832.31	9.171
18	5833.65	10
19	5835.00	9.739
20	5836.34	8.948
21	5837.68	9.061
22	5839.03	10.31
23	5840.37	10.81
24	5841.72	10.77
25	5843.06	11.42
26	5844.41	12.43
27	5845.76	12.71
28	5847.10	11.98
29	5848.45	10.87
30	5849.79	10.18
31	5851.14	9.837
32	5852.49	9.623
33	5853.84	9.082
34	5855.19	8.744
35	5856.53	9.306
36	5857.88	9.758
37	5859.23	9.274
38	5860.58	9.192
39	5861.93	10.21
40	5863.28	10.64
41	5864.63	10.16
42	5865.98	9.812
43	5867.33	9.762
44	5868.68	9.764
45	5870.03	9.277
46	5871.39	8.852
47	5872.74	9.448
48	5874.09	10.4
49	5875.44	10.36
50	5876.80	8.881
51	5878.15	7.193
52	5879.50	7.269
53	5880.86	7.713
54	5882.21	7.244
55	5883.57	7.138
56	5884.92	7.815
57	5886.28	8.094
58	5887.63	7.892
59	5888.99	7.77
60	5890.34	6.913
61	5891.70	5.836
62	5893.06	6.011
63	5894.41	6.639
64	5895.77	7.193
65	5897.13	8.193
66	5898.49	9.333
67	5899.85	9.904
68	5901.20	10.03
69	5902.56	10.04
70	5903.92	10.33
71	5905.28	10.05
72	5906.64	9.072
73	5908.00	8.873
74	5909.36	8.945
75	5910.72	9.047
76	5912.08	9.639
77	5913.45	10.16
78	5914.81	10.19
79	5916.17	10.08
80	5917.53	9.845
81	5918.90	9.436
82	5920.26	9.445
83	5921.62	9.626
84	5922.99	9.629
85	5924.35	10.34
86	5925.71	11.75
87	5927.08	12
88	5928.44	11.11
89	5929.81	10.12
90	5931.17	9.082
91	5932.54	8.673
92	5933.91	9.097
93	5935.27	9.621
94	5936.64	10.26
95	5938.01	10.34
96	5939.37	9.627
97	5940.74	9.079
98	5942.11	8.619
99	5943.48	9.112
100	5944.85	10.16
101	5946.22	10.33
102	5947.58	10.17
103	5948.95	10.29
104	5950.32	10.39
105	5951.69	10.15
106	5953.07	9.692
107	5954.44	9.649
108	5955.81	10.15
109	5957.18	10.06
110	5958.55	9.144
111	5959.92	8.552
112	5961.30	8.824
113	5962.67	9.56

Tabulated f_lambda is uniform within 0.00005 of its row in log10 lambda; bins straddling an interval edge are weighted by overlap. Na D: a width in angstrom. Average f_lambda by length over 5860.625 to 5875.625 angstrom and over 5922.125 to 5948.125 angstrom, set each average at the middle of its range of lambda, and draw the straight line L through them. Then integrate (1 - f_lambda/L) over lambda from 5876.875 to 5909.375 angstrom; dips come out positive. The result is 5.7 angstrom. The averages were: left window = 9.84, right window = 9.95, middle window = 8.15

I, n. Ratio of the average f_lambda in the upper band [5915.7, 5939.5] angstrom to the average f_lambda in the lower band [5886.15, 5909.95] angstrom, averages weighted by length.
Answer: 1.2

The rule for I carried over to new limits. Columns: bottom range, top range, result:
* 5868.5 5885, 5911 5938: 1.17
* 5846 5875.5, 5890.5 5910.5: 0.87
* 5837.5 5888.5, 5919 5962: 1.03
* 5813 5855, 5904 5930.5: 0.99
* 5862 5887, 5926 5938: 1.13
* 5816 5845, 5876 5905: 0.80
